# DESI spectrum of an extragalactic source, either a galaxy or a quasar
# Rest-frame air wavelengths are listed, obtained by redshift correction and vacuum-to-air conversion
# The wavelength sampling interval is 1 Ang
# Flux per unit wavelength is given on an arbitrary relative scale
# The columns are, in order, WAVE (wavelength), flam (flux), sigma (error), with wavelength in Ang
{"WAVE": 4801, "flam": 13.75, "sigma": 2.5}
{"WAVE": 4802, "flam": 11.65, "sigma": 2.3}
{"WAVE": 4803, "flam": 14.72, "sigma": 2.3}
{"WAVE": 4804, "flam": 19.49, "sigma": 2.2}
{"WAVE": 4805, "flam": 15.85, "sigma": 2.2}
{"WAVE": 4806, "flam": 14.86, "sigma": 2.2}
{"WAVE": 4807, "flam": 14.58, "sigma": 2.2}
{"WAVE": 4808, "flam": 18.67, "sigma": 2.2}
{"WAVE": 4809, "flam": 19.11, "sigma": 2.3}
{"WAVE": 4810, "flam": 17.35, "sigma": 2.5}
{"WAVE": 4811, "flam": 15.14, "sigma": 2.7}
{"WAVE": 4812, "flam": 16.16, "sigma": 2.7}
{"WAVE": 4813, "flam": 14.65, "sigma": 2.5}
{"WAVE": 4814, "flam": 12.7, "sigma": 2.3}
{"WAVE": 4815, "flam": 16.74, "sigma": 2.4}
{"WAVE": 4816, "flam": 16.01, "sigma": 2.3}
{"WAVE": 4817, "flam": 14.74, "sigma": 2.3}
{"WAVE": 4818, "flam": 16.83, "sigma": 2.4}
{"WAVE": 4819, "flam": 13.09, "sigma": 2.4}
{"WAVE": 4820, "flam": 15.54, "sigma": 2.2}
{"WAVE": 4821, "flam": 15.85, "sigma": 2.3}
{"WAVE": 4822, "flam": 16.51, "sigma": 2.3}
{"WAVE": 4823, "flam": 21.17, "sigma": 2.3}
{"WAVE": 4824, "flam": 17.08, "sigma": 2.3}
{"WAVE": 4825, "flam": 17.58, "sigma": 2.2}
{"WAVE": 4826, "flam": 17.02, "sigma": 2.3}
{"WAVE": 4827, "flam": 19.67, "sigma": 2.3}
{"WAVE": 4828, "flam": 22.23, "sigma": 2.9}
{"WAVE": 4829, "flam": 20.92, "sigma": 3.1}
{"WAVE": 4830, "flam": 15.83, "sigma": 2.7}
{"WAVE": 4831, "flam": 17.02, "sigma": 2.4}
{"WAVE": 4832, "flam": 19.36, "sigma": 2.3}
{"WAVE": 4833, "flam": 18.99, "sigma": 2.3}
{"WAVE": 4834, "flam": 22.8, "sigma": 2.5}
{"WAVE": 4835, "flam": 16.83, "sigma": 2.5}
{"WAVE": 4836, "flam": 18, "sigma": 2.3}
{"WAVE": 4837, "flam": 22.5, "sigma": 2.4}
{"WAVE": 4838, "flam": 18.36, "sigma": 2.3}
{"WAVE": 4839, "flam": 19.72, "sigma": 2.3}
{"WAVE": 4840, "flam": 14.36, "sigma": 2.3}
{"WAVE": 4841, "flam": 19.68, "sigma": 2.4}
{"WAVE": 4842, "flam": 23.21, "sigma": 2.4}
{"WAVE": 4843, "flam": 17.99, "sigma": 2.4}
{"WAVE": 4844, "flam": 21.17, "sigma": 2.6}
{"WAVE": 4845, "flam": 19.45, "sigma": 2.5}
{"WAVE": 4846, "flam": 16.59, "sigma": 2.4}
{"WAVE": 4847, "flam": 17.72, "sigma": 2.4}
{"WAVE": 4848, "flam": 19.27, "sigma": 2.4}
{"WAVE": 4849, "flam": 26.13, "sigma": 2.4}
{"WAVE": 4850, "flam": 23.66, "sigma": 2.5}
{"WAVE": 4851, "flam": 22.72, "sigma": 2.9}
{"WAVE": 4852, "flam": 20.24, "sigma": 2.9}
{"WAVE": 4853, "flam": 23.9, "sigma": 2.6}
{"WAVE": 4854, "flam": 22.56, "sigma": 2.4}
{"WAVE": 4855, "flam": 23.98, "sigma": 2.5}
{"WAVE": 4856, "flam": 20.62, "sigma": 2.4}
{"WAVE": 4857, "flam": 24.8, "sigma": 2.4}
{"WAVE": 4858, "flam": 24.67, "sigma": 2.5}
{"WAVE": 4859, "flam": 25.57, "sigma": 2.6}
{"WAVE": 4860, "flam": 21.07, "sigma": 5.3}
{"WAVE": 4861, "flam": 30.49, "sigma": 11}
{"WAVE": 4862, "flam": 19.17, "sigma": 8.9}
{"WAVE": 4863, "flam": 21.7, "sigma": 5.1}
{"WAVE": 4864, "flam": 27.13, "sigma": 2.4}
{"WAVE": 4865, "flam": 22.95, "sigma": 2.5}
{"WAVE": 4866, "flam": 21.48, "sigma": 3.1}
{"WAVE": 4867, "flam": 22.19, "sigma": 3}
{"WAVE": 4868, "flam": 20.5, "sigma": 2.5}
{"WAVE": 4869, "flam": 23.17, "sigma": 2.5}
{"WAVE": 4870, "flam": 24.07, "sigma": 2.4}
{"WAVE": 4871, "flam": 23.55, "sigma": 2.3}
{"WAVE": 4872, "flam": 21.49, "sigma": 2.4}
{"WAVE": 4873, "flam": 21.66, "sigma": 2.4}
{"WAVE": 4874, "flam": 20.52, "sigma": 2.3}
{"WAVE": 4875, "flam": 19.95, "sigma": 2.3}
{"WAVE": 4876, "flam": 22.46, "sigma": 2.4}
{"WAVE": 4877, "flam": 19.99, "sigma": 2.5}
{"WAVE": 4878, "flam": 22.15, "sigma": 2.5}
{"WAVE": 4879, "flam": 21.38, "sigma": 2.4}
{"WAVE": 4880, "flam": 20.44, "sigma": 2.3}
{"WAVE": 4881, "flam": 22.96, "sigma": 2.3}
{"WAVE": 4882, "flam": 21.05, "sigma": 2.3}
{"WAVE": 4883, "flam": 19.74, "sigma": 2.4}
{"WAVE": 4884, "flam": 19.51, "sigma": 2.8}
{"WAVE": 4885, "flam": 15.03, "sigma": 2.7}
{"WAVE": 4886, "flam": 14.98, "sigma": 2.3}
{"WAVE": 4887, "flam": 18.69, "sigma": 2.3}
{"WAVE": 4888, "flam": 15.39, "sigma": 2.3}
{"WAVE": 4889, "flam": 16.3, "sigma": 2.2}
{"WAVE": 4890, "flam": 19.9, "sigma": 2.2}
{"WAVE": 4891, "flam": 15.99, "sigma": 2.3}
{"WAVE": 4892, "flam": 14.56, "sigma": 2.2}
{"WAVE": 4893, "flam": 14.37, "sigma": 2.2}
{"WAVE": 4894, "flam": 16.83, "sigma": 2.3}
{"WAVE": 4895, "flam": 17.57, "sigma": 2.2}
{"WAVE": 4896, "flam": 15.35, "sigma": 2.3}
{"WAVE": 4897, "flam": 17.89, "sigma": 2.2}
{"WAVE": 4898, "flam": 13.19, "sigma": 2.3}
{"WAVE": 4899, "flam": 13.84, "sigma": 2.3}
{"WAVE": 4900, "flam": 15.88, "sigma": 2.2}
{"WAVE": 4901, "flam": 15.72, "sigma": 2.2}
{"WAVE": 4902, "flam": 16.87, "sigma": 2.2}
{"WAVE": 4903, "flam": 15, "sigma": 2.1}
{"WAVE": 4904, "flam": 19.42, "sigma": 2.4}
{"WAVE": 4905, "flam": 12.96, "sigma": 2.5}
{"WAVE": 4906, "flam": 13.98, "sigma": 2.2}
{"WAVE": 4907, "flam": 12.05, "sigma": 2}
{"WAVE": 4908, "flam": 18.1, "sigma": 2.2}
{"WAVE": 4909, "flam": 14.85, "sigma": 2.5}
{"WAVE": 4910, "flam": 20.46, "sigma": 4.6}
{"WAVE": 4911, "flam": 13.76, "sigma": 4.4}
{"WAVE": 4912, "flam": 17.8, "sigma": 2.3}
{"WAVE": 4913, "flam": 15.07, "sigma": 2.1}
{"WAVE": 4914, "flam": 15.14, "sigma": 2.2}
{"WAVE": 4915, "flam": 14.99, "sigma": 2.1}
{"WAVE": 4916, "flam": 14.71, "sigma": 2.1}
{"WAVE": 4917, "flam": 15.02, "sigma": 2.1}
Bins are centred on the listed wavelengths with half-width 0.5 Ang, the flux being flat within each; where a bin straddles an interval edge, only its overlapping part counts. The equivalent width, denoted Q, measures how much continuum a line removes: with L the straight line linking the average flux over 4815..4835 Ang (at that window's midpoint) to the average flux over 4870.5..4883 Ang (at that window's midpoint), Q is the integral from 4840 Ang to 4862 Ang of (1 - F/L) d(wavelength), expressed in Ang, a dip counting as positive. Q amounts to -2.6 Ang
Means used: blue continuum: 17.8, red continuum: 21.4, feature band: 21.9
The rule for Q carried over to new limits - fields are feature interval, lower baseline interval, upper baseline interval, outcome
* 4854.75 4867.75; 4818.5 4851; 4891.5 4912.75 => -4.2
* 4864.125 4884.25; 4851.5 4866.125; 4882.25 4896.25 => -1.6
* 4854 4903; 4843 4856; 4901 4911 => -3.5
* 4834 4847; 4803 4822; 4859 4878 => 0.1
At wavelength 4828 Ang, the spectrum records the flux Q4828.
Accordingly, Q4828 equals 22.23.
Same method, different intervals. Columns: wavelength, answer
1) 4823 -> 21.17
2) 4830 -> 15.83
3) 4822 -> 16.51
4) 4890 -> 19.9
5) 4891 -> 15.99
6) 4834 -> 22.8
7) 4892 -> 14.56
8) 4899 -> 13.84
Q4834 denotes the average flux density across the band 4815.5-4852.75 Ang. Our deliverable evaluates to 18.8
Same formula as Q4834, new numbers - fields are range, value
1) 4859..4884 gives 22.2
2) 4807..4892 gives 19.7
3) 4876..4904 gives 17.6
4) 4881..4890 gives 18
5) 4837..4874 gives 21.9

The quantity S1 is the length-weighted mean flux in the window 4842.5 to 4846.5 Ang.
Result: 18.8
